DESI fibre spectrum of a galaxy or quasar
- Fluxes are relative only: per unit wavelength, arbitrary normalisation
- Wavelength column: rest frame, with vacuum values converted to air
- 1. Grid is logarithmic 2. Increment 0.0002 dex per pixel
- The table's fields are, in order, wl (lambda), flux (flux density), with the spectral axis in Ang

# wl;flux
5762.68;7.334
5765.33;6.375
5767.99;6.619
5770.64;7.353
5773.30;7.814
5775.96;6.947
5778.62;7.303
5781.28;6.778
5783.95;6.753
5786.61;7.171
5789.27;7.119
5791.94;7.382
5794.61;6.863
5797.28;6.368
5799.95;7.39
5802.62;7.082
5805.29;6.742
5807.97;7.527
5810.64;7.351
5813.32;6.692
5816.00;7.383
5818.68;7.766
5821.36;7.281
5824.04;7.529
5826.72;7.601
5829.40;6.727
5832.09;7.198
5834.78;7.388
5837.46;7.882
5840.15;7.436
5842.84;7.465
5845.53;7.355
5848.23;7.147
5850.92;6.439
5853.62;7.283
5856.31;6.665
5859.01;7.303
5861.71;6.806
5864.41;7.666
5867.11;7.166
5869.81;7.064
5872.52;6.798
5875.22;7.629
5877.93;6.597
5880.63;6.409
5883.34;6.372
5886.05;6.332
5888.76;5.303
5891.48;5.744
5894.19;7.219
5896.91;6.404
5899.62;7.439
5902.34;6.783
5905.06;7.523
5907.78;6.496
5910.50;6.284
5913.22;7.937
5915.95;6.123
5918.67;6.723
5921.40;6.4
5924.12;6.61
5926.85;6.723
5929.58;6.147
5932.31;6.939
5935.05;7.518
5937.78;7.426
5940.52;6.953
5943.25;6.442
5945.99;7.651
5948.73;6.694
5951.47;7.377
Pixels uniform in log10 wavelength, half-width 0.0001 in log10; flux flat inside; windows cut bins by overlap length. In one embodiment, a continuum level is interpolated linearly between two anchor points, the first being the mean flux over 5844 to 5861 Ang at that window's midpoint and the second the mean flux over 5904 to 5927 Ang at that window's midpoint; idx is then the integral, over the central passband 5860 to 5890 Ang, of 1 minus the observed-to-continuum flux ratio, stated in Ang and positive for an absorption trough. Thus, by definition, 0.8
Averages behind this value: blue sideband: 7.03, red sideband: 6.75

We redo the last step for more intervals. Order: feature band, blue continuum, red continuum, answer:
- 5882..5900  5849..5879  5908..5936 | 1.42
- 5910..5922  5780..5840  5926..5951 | 0.45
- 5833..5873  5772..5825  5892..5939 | -1.07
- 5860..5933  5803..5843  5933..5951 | 4.76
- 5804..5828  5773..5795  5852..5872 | -0.72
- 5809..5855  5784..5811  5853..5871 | -1.19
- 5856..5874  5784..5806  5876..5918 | -0.95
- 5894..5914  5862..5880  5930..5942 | 0.39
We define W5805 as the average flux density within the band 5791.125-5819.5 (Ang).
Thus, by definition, 7.12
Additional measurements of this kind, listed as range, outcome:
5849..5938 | 6.79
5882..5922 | 6.61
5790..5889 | 7.08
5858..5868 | 7.24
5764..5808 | 7.02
